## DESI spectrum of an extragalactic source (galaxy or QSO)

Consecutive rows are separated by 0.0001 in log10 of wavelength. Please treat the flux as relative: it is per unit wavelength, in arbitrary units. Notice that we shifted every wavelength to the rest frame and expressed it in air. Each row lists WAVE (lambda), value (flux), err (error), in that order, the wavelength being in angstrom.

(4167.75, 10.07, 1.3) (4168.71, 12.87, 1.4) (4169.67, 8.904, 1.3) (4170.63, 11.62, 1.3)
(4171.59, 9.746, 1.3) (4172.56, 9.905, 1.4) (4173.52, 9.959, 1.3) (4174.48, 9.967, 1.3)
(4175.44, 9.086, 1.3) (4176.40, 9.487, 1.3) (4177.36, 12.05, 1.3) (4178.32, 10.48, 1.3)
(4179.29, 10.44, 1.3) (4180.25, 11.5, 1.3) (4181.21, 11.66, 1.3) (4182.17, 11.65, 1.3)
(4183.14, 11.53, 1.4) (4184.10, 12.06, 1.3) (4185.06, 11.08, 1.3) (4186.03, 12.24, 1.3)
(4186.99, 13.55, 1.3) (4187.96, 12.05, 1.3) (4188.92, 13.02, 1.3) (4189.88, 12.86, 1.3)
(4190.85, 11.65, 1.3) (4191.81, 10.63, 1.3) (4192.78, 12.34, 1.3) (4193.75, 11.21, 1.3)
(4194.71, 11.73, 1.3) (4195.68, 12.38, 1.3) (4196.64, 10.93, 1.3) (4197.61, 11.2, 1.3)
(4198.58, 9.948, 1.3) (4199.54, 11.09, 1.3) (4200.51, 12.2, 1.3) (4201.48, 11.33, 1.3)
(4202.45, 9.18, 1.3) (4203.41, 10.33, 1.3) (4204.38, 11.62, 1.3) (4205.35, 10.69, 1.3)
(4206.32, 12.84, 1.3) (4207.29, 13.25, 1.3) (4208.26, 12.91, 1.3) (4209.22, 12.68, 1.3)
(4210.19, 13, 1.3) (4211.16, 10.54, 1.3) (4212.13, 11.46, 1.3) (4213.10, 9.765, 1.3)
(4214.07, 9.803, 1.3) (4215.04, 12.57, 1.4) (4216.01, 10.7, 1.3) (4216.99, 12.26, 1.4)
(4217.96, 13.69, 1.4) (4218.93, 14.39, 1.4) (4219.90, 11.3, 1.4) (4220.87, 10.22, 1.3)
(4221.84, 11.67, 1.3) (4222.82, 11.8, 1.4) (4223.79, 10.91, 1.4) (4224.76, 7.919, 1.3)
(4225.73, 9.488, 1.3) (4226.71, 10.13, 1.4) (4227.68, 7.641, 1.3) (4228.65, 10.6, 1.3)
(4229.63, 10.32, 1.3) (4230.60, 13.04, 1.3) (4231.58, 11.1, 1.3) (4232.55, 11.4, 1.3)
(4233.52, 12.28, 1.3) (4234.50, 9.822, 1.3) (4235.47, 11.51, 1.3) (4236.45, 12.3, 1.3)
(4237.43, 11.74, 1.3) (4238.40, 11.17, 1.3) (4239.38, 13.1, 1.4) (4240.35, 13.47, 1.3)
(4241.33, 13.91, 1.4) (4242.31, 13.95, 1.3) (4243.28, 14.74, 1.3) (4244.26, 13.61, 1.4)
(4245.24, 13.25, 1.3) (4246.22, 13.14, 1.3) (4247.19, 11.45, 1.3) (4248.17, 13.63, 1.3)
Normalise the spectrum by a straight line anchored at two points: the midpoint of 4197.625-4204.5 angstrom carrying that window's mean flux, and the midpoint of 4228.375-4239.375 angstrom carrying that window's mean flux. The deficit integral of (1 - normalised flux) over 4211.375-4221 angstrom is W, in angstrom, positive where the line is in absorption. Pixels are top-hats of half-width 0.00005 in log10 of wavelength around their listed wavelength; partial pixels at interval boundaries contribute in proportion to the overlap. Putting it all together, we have -0.5 angstrom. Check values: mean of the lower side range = 10.8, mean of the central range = 11.6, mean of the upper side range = 11.5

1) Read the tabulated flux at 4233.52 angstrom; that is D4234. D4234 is 12.28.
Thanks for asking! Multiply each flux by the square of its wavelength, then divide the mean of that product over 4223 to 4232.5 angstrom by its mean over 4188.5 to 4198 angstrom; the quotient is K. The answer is 0.9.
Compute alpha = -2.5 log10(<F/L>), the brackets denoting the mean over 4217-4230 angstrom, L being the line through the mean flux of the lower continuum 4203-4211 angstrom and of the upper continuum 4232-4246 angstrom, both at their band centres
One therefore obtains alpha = 0.14 mag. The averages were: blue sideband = 12.1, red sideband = 12.6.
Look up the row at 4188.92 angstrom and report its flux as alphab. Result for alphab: 13.02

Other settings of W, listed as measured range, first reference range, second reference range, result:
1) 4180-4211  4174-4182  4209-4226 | -2.3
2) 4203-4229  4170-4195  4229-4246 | 1.5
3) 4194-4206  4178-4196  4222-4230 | 0.1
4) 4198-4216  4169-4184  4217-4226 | -0.4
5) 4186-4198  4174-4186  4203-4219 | -0.7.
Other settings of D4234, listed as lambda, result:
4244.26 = 13.61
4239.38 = 13.1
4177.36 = 12.05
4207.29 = 13.25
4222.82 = 11.8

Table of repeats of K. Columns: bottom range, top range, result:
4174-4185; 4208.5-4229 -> 1.04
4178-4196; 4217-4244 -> 1.01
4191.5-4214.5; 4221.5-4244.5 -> 1.03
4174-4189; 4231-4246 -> 1.13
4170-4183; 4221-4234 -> 1.03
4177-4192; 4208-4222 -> 1.01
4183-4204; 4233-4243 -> 1.09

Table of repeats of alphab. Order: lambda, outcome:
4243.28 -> 14.74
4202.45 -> 9.18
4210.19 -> 13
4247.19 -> 11.45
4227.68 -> 7.641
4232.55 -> 11.4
